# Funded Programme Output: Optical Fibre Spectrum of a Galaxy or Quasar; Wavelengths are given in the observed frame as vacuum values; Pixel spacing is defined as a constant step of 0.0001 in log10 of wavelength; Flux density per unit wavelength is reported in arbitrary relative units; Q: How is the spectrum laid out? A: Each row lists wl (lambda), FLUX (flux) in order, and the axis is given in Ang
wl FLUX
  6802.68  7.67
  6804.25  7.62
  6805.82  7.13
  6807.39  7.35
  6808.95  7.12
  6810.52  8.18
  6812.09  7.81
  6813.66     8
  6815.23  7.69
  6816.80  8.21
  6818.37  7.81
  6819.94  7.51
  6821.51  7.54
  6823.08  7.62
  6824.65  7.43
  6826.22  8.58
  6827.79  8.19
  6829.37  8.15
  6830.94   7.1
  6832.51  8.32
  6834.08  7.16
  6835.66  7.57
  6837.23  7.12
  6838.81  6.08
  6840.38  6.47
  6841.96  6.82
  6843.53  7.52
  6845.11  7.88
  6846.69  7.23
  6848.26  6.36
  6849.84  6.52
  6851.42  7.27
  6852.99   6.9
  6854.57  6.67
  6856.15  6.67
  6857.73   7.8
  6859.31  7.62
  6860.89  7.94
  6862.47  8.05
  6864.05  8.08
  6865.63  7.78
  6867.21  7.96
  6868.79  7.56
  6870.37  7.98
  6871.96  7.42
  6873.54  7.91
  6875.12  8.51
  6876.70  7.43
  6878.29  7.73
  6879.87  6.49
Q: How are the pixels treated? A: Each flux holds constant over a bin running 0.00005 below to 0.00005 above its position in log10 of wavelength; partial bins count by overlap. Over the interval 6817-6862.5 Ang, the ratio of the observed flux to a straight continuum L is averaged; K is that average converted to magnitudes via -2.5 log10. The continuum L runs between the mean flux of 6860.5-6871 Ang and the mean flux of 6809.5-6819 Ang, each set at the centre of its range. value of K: 0.077 mag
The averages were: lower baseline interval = 7.93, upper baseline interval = 7.91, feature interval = 7.38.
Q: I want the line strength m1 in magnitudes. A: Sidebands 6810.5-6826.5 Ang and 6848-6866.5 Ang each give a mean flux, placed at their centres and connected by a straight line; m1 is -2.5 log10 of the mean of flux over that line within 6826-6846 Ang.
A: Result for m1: 0.03 mag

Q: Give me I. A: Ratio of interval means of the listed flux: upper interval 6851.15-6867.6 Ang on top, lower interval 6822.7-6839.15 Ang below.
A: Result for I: 0.99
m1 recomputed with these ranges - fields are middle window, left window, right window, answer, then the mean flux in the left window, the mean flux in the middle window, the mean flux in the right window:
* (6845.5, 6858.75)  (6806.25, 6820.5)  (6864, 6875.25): 0.12 mag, 7.73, 6.97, 7.85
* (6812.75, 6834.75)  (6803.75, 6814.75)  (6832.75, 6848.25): -0.06 mag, 7.6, 7.81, 7.1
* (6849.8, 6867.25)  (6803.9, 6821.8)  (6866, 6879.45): 0.04 mag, 7.67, 7.46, 7.78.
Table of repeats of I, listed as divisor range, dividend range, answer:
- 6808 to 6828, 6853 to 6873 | 0.97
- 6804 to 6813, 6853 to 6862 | 0.97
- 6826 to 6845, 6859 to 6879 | 1.06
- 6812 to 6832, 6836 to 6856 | 0.88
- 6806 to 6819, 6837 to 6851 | 0.89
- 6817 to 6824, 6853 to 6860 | 0.93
